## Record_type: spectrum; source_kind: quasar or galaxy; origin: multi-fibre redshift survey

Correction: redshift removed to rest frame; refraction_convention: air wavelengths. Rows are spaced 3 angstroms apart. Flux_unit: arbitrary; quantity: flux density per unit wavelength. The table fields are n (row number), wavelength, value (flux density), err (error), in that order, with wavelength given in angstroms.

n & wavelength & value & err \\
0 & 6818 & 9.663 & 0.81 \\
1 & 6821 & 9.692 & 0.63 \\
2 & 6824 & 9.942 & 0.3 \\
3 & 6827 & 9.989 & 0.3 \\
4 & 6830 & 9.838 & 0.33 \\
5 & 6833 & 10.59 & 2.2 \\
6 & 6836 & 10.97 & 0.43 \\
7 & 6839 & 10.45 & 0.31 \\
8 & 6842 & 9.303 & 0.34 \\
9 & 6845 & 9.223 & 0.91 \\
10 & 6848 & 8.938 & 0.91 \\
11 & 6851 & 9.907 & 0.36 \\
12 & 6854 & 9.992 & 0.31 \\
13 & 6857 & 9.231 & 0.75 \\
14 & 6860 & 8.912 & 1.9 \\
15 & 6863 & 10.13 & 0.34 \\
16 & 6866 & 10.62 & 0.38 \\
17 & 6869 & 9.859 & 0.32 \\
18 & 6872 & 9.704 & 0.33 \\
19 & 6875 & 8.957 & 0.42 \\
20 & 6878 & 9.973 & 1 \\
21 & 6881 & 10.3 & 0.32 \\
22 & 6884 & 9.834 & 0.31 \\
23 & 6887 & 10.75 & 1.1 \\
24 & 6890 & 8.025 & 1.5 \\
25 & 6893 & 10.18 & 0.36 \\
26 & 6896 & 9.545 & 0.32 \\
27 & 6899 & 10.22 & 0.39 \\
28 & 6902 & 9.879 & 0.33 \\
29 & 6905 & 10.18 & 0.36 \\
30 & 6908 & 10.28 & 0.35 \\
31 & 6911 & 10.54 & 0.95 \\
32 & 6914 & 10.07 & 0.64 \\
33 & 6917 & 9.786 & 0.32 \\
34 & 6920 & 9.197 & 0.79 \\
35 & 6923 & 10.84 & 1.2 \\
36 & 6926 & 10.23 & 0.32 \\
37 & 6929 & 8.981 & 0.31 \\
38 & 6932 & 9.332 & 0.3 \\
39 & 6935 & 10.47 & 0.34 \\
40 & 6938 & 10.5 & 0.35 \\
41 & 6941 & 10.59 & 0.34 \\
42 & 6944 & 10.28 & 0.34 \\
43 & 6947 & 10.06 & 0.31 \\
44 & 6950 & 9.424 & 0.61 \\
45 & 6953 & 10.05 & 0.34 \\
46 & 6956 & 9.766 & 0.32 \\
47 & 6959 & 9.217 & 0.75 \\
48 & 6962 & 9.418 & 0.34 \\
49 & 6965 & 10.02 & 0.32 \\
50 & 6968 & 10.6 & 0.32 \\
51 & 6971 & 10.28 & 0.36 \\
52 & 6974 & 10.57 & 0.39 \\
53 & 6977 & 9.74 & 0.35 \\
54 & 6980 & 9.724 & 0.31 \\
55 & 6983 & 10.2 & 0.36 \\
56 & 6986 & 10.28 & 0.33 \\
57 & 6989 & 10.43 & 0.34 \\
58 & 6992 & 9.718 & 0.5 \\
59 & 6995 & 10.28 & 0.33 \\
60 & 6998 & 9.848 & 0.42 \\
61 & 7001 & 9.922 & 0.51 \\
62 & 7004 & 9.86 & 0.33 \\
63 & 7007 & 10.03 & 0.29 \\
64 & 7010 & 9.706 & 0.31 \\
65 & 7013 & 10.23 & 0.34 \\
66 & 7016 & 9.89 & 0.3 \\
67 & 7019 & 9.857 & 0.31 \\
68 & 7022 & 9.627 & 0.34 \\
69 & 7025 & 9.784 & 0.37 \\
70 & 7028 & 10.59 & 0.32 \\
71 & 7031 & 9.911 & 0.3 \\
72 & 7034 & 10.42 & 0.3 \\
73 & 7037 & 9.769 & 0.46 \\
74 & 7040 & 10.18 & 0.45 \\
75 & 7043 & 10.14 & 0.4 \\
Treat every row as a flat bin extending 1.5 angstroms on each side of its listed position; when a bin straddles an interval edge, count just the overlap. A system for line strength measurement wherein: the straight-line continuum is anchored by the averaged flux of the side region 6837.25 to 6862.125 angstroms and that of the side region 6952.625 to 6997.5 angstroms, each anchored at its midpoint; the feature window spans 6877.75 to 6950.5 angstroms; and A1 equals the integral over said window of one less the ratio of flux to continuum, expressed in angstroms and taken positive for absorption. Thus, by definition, -1.6 angstroms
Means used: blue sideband 9.53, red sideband 10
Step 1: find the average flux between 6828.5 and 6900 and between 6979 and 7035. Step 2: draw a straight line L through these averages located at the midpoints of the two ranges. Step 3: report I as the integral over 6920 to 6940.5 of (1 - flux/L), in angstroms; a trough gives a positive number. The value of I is -0.2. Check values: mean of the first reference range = 9.81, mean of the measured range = 10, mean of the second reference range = 10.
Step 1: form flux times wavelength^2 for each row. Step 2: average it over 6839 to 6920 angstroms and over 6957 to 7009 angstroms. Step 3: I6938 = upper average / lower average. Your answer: 1.1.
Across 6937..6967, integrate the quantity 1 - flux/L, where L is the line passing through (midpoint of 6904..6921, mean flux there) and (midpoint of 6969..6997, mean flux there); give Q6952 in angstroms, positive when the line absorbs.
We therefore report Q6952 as 0.5 angstroms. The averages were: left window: 10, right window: 10.1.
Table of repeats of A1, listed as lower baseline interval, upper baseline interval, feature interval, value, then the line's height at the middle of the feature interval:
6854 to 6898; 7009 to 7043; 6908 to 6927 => -0.6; 9.81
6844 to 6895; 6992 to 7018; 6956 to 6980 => -0.2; 9.88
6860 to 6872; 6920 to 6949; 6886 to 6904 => 0.5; 10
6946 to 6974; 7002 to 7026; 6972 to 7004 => -0.6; 9.89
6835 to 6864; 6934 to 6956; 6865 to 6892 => 0.1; 9.82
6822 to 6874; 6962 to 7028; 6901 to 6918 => -0.4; 9.92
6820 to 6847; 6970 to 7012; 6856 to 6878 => 0.7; 10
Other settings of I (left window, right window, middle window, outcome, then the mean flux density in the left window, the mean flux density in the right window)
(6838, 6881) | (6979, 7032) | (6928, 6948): -0.4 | 9.67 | 10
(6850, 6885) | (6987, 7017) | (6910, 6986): -0.7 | 9.78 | 10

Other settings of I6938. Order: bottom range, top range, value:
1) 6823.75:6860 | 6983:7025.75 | 1.06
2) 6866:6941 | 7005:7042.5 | 1.04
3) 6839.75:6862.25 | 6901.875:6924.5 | 1.09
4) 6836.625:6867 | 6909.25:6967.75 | 1.05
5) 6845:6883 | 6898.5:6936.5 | 1.05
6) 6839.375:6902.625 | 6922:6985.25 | 1.06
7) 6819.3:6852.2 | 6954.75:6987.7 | 1.05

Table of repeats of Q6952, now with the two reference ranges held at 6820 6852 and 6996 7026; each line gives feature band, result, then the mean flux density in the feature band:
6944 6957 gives 0.0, 9.88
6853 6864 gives 0.4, 9.52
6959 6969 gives 0.0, 9.86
